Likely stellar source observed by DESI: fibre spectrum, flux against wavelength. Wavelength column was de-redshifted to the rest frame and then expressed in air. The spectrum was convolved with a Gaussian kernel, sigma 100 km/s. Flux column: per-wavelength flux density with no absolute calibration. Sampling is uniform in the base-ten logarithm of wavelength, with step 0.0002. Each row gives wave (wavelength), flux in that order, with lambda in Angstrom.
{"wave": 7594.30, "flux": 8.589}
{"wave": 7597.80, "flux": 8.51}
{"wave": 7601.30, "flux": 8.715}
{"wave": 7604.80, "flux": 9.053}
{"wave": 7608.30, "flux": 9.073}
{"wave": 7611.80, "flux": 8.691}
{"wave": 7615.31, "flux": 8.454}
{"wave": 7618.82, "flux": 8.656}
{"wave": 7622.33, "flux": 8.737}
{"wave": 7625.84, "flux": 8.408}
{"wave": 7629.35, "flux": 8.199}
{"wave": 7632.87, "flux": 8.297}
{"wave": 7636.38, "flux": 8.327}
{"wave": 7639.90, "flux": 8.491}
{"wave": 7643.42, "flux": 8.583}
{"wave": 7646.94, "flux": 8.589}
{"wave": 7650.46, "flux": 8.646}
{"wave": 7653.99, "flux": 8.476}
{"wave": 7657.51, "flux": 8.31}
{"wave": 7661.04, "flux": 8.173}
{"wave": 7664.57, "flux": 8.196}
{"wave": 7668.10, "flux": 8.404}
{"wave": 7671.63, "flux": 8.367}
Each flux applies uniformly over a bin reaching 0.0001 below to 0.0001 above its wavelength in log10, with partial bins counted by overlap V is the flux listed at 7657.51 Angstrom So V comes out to 8.31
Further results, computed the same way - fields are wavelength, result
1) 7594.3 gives 8.589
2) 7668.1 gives 8.404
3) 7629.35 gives 8.199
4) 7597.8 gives 8.51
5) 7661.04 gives 8.173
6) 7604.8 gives 9.053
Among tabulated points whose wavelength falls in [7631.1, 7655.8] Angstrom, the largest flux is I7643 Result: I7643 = 8.646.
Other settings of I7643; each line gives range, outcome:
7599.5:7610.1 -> 9.073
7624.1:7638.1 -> 8.408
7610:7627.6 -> 8.737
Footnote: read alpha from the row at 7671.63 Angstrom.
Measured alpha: 8.367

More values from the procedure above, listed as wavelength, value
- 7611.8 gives 8.691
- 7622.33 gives 8.737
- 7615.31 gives 8.454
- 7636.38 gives 8.327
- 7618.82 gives 8.656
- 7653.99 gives 8.476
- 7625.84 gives 8.408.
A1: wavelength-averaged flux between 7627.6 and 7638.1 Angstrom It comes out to 8.27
